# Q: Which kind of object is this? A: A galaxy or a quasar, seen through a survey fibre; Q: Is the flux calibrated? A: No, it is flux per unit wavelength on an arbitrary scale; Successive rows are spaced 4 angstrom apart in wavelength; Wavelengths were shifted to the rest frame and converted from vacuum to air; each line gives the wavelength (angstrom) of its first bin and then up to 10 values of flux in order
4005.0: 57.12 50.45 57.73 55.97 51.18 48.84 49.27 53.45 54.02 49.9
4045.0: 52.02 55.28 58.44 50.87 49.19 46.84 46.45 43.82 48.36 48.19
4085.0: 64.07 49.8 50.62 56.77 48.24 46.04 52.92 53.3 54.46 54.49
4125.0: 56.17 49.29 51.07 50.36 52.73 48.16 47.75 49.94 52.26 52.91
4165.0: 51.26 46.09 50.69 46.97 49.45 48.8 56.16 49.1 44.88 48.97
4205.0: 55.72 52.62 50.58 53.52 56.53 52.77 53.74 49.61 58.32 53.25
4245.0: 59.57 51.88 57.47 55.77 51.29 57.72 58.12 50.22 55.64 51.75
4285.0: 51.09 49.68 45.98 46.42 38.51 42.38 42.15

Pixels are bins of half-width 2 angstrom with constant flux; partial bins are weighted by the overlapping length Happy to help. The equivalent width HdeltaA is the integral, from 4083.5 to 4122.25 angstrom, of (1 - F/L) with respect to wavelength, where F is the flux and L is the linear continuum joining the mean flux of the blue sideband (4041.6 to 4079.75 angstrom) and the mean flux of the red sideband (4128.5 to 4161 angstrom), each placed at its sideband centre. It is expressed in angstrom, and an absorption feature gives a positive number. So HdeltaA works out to -2.0 angstrom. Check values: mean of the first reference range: 50.1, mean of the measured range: 52.9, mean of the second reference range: 50.4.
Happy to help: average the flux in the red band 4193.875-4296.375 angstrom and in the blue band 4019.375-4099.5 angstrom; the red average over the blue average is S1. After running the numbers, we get 1.0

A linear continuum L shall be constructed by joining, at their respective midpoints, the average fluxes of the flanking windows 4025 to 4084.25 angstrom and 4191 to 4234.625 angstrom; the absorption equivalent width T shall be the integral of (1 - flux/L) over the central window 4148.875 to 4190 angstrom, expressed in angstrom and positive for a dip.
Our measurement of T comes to 1.0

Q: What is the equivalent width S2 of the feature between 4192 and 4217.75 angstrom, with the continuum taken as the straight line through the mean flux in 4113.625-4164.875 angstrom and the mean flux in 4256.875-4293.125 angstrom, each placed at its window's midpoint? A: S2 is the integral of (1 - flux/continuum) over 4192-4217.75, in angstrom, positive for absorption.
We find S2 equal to 0.8 angstrom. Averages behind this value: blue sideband 51.7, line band 50.7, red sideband 52.9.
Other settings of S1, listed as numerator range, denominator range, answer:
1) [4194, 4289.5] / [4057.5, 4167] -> 1.05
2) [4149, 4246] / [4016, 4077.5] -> 1.02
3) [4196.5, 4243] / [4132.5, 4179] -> 1.06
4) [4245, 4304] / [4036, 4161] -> 1.01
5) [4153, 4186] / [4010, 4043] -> 0.95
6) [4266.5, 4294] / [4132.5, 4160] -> 1.03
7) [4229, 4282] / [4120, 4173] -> 1.07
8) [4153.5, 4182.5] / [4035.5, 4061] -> 0.94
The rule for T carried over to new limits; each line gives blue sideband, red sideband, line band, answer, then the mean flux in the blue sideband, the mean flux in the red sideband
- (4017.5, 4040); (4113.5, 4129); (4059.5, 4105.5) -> 2.67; 51.6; 54.1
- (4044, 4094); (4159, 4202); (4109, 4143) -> -1.65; 51.1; 49.6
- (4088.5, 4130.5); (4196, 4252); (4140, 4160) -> 0.89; 52.1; 53.2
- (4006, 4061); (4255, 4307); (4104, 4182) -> 1.26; 52.8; 50.4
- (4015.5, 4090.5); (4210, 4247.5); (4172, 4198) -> 1.89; 51.3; 54.1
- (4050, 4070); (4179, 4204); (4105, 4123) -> -0.91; 50.8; 49.8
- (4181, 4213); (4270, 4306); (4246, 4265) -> -2.13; 50.8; 48.4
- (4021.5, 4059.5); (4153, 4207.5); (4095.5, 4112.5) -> 0.13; 52.4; 50.3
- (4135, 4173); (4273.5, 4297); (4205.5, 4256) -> -3.93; 50.2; 50.4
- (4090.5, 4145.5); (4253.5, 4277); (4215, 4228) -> -0.06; 51.8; 54.9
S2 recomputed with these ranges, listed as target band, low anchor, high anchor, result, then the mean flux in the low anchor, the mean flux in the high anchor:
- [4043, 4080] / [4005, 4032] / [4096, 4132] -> 1.68 angstrom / 52.6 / 52.3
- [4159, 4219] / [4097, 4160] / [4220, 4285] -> 2.68 angstrom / 51.4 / 54.5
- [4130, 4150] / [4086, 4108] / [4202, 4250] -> 0.74 angstrom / 51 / 53.9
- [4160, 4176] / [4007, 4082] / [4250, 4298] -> 0.65 angstrom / 51.1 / 52.7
